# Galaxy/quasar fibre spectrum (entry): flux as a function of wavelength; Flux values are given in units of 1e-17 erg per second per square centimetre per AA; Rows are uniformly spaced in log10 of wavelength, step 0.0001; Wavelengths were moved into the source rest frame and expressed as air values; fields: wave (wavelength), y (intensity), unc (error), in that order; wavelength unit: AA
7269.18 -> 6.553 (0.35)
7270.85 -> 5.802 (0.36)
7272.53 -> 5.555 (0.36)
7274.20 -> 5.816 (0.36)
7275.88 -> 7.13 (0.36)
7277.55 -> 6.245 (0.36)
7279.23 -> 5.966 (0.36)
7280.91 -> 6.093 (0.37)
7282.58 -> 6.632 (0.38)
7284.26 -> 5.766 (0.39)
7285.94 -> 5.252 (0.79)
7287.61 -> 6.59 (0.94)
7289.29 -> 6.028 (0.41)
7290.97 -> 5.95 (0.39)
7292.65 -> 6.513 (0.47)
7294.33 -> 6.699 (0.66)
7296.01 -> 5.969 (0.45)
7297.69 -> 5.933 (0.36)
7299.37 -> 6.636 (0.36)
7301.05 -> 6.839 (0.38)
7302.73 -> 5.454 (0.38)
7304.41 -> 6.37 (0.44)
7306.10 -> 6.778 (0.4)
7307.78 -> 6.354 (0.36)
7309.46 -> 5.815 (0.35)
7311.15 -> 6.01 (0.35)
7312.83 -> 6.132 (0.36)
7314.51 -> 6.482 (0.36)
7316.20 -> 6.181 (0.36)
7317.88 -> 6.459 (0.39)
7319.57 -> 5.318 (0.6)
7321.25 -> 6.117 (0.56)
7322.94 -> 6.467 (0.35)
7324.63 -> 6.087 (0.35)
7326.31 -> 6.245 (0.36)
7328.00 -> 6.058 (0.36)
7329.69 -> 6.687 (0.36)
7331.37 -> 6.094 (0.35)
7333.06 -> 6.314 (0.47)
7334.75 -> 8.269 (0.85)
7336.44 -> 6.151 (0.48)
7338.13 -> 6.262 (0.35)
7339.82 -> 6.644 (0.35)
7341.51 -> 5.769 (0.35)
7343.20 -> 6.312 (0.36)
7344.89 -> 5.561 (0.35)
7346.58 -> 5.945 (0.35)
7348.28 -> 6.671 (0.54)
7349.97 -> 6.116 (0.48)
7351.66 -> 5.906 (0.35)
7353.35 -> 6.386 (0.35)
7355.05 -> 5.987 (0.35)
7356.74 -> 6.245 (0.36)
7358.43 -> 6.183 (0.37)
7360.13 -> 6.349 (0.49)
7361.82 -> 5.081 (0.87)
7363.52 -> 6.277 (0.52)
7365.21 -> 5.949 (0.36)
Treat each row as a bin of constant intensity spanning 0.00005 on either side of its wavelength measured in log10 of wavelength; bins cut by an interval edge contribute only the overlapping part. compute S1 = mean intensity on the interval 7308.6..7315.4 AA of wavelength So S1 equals 6.11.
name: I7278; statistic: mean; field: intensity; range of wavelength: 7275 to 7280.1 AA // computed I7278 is 6.43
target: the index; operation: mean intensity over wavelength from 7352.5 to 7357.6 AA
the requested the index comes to 6.21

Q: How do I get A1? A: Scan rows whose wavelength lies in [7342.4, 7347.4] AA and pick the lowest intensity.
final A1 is 5.561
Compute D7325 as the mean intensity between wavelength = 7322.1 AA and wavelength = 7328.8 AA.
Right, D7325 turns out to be 6.22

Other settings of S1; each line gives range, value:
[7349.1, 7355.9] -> 6.11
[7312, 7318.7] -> 6.32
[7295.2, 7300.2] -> 6.18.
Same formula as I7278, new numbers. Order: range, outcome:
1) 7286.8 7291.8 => 6.18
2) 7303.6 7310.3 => 6.33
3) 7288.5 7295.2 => 6.3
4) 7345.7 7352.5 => 6.15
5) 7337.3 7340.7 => 6.45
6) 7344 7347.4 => 5.76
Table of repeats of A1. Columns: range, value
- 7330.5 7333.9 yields 6.094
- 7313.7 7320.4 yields 5.318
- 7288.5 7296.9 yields 5.95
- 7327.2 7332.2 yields 6.058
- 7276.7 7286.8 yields 5.252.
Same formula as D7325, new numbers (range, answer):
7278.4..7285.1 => 6.11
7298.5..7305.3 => 6.32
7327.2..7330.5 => 6.37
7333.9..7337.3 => 7.2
